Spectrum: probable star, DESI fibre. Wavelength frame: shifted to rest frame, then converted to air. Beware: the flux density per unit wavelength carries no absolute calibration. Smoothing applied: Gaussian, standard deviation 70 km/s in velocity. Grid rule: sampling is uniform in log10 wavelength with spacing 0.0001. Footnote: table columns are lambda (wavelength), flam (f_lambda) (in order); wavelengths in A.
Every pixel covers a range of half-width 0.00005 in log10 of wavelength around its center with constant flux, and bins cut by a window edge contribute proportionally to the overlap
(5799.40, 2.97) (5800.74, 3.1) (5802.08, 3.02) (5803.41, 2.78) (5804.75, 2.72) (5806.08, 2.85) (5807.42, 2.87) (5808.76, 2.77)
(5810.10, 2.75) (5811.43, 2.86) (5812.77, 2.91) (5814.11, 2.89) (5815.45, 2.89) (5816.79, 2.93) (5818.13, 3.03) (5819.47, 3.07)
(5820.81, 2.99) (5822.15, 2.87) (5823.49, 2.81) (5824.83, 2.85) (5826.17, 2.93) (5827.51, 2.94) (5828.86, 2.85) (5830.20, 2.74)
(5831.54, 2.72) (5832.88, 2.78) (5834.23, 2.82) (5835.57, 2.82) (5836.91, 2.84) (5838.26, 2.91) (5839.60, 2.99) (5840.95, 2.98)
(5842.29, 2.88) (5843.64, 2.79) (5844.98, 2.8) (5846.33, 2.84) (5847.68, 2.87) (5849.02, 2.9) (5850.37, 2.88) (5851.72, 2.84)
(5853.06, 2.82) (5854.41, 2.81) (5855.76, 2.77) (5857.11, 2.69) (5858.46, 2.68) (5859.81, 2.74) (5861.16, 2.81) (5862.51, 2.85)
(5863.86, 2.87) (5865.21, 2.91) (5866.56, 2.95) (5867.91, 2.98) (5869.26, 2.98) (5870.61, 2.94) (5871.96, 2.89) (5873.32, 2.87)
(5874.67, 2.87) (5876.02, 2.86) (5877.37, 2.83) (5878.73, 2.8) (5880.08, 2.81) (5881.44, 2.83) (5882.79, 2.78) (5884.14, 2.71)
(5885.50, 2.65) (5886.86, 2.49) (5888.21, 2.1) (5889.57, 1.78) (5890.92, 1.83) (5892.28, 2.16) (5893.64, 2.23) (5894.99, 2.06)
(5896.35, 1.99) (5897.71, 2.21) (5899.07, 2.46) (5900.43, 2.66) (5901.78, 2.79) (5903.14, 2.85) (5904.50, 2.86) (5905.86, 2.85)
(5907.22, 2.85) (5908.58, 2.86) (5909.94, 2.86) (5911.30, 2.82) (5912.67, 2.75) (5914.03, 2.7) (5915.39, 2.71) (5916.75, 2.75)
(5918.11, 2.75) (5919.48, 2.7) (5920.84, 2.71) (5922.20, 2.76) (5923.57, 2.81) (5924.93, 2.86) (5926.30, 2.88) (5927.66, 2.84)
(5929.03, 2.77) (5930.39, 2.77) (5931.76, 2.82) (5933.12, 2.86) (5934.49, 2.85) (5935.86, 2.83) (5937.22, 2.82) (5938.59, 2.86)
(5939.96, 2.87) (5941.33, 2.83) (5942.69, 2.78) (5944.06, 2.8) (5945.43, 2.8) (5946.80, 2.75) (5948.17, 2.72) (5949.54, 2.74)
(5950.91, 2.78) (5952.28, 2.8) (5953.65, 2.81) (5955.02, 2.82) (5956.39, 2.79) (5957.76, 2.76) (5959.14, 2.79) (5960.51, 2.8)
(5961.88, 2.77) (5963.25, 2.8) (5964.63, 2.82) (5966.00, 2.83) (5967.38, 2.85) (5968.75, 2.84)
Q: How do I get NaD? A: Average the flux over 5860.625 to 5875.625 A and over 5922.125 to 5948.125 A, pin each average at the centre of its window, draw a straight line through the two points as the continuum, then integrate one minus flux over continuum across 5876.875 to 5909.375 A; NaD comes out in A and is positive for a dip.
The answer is 4.0 A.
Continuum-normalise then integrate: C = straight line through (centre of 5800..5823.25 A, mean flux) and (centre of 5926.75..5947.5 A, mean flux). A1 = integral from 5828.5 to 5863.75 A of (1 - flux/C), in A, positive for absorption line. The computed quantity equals 0.6 A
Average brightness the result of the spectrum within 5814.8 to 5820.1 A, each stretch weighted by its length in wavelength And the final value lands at 2.98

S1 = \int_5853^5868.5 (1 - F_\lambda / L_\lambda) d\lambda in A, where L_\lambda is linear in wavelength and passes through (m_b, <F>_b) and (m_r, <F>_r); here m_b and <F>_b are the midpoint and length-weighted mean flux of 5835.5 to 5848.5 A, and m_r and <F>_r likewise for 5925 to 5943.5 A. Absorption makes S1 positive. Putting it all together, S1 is 0.2 A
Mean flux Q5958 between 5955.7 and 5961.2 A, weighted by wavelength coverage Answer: 2.78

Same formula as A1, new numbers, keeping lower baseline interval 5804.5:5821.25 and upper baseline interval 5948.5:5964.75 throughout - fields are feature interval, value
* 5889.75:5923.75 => 2.86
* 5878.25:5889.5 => 0.96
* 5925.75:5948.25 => -0.13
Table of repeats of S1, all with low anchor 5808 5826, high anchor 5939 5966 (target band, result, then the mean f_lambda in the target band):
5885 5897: 2.97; 2.14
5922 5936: -0.07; 2.82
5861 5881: -0.20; 2.88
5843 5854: 0.11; 2.84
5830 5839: 0.23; 2.81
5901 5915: 0.05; 2.82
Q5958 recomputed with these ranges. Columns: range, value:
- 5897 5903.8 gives 2.59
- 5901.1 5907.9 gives 2.84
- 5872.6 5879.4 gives 2.84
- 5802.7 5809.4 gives 2.8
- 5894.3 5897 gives 2.03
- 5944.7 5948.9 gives 2.76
